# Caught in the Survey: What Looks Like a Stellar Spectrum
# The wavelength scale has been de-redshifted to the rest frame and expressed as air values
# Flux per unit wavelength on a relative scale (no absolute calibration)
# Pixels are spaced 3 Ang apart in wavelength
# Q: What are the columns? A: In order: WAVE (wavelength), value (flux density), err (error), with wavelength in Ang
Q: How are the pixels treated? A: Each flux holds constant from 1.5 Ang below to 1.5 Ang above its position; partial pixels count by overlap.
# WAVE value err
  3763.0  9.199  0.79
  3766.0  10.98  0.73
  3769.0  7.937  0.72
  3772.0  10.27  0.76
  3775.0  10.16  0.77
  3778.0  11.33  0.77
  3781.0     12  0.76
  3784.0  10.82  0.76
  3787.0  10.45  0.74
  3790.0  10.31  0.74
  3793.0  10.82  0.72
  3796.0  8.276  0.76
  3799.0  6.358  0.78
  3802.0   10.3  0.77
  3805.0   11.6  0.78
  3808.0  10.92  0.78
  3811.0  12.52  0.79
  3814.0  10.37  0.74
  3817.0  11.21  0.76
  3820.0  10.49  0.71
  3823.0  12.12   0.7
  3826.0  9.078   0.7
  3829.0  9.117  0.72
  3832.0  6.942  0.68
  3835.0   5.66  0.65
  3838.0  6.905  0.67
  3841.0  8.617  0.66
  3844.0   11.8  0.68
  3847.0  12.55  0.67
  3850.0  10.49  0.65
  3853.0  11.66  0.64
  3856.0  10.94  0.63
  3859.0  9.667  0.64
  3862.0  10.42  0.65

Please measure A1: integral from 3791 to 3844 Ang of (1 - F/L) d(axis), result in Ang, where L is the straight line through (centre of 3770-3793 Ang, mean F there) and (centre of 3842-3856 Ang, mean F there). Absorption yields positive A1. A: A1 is 7.3 Ang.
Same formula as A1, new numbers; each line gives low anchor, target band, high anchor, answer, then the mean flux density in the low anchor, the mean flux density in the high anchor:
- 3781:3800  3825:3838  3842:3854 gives 4.06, 9.79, 11.5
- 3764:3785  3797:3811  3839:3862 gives 0.70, 10.5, 10.7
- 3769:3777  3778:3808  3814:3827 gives 0.05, 9.86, 10.7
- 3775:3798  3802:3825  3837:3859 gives -1.65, 10.5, 10.5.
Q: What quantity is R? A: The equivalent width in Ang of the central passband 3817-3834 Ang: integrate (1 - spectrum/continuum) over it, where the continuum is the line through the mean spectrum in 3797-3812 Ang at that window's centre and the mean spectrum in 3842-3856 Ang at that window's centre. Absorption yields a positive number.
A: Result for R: 1.9 Ang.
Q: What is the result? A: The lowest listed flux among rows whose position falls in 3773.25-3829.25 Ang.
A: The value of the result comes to 6.358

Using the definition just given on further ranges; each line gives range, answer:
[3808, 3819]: 10.37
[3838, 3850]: 6.905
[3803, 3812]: 10.92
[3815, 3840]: 5.66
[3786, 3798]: 8.276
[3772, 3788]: 10.16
